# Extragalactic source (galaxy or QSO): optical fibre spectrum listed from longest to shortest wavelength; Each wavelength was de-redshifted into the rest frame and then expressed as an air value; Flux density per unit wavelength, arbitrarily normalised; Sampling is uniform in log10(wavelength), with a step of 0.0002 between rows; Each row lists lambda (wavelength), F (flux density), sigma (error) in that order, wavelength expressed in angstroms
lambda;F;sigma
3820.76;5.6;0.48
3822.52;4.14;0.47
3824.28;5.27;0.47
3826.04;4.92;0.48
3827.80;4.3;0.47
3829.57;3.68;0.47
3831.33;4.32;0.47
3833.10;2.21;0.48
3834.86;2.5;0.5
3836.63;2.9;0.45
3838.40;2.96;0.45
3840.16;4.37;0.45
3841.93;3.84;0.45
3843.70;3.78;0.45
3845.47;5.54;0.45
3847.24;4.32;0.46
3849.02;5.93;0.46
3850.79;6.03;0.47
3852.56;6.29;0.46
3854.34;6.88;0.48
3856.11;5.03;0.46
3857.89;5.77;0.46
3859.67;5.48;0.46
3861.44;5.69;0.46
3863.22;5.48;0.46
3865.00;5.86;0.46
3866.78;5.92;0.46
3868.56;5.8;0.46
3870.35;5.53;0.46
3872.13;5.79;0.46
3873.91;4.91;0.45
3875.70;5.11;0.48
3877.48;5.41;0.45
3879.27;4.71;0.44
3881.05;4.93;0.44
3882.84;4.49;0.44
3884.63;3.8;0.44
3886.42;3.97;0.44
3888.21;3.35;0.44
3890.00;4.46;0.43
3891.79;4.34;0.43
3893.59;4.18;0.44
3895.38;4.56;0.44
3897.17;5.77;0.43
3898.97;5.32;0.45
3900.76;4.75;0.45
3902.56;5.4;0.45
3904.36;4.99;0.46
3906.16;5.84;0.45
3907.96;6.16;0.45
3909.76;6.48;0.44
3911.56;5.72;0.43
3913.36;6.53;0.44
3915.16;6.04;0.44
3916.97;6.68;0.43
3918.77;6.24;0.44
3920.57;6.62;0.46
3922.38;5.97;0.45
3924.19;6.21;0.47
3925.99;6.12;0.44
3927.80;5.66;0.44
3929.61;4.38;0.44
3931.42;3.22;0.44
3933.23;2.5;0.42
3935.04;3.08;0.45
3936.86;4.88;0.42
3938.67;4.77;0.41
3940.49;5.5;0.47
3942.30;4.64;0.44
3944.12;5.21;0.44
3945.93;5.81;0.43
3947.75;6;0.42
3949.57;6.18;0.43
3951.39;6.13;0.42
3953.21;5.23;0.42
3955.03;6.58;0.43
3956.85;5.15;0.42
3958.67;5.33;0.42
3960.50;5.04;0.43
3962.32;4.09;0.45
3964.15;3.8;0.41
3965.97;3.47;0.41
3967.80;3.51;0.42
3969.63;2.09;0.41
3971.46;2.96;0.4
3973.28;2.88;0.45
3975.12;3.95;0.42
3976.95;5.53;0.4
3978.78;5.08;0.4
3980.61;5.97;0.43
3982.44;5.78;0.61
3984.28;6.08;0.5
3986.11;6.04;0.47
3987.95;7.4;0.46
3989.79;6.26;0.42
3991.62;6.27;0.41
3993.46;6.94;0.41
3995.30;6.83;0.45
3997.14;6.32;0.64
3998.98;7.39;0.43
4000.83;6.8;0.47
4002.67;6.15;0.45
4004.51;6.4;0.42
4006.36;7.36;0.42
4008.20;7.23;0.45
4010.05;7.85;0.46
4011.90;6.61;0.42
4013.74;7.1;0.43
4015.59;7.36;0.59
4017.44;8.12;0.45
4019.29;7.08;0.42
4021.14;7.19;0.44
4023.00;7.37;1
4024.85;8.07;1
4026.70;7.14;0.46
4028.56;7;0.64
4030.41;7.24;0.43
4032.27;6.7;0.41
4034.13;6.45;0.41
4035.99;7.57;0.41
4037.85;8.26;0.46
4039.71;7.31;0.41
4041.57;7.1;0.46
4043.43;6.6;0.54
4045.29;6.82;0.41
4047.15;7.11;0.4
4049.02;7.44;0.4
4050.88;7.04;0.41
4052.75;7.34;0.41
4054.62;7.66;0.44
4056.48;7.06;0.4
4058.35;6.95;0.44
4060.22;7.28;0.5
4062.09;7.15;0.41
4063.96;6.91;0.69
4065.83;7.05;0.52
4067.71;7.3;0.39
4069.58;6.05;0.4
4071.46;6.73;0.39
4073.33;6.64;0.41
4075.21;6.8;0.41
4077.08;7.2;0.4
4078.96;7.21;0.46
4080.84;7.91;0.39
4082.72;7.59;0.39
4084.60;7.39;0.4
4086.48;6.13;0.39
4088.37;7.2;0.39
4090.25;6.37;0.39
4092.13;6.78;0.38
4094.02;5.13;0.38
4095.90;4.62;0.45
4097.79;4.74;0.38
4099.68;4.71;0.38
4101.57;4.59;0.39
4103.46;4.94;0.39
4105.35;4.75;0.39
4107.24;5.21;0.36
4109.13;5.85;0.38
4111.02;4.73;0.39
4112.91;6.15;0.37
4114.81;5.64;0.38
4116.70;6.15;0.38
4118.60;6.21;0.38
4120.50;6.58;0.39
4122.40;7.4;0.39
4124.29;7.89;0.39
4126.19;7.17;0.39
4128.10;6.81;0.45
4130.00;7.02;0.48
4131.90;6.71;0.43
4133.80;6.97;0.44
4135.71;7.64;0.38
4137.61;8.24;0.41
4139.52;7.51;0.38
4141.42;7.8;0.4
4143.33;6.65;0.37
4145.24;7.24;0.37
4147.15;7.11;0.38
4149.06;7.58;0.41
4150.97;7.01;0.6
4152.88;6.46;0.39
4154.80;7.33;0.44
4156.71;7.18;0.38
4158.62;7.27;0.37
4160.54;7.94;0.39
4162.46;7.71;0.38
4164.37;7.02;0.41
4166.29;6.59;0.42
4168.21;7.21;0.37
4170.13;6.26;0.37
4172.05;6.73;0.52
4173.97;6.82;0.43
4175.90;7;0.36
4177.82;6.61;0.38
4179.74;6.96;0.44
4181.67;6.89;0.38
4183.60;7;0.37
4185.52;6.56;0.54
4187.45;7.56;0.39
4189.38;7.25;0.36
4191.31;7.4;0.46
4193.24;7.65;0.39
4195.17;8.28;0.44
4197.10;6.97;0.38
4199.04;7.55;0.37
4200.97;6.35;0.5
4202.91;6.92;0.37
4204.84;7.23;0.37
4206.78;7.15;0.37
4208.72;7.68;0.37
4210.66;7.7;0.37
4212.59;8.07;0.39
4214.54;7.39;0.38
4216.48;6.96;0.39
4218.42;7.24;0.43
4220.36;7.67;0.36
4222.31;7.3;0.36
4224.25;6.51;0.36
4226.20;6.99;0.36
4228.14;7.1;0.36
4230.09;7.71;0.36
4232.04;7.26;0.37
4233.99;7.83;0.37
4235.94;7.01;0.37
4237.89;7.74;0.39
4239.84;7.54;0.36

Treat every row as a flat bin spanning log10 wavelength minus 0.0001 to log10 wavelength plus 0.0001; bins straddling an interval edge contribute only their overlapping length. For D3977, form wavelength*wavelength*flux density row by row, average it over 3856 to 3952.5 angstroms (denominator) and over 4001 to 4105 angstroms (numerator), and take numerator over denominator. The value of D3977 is 1.40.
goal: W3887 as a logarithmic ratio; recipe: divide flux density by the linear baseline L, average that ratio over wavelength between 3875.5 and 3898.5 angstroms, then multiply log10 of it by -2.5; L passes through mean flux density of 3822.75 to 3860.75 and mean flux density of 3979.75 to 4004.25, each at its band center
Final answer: 0.14 mag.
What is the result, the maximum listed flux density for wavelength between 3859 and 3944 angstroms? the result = 6.68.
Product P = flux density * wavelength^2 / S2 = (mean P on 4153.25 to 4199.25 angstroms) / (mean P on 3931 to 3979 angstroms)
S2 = 1.75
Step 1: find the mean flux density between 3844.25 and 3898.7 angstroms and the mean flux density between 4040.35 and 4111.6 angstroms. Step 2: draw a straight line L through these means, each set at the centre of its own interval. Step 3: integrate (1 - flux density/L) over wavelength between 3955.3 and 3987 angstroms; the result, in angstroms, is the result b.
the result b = 6.9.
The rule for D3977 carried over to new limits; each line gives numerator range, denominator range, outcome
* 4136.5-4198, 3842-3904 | 1.63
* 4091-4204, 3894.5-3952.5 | 1.38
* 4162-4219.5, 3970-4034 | 1.21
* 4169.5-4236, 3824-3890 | 1.79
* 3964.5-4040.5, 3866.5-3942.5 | 1.29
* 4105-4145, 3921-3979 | 1.54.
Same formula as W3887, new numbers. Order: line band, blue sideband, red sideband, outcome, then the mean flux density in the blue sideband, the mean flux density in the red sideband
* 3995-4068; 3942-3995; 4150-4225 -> -0.236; 5.18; 7.17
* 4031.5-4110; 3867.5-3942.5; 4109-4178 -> -0.041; 5.12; 6.94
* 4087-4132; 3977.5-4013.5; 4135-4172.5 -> 0.182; 6.57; 7.23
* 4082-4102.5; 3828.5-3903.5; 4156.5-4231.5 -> 0.093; 4.79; 7.19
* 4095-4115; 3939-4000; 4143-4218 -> 0.272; 5.31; 7.17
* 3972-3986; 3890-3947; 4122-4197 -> 0.143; 5.26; 7.19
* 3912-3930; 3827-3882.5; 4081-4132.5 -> -0.170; 4.88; 6.11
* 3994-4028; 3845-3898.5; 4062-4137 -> -0.201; 5.17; 6.4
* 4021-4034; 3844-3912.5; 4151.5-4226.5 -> -0.167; 5.25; 7.16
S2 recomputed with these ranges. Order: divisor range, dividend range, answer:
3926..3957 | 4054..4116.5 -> 1.35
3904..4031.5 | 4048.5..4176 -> 1.24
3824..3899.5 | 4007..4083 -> 1.65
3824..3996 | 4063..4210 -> 1.50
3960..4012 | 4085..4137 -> 1.16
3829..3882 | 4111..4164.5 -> 1.65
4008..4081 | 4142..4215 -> 1.07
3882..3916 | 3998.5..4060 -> 1.51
